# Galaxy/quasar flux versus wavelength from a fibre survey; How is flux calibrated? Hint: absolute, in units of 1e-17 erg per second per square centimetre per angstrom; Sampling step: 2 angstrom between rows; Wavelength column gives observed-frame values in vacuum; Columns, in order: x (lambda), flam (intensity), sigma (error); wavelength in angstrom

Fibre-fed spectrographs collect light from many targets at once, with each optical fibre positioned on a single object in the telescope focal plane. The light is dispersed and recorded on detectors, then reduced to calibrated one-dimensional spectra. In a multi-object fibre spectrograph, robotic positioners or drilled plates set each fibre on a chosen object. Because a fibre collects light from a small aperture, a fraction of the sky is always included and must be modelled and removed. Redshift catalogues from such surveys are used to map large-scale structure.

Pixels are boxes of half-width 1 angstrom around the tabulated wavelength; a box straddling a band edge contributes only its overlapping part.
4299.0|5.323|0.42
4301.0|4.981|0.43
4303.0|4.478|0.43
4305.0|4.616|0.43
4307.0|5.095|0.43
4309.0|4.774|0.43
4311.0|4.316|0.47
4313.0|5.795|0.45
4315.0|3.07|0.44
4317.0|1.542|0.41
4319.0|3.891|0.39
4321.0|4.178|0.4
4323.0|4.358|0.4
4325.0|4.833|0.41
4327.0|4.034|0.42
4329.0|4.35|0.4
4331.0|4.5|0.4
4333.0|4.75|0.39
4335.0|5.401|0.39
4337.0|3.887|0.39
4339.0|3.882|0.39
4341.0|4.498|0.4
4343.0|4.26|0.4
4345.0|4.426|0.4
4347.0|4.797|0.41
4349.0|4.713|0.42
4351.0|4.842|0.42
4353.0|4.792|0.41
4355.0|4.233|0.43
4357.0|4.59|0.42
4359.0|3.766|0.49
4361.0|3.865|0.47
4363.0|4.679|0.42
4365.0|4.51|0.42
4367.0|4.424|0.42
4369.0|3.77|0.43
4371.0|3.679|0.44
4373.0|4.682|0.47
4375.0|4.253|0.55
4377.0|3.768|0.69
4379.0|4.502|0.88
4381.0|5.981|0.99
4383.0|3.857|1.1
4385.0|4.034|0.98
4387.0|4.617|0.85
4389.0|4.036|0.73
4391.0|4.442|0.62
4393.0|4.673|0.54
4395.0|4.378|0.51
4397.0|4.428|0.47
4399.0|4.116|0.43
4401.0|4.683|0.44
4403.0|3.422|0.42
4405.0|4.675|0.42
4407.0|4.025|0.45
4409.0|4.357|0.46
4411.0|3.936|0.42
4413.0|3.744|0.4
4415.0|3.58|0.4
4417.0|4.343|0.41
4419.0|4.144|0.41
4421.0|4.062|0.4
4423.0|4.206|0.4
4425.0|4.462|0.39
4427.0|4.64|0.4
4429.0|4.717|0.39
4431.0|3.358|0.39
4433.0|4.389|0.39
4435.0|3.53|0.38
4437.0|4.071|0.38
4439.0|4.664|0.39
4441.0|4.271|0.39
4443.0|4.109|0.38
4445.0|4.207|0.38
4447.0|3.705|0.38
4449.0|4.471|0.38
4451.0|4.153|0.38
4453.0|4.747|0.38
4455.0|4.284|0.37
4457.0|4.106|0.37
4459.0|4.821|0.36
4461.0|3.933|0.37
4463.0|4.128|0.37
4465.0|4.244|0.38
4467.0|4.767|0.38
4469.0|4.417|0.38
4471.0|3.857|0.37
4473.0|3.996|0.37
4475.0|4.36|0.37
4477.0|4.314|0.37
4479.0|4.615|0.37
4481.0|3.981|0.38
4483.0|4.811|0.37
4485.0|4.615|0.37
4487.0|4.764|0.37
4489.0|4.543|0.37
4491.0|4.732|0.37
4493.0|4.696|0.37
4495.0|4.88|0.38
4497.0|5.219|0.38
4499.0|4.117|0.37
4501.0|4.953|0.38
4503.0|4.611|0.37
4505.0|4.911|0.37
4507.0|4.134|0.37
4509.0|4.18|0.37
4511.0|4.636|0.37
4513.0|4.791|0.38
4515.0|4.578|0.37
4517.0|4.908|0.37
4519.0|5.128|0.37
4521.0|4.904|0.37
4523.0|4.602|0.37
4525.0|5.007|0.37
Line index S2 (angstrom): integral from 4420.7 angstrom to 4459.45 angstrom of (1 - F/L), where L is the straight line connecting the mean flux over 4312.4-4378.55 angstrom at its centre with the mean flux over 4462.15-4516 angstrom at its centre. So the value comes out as 1.62 angstrom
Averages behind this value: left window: 4.27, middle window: 4.24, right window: 4.51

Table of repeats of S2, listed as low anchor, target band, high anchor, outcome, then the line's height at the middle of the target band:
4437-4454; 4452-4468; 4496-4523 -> 0.0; 4.37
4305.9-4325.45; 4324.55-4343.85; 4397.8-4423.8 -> -1.3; 4.16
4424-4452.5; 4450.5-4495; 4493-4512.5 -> 0.2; 4.44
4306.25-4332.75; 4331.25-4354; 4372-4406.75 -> -1.6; 4.27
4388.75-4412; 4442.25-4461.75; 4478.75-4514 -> 0.9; 4.46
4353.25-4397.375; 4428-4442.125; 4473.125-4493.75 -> 0.9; 4.43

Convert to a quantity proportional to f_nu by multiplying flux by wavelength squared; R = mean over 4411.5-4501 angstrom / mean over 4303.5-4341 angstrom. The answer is 1.1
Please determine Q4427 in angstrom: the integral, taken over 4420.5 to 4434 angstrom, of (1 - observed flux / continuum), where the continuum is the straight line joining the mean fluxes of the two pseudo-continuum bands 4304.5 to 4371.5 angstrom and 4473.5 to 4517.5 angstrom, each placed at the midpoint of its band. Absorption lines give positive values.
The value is 0.64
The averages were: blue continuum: 4.33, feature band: 4.27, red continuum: 4.6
